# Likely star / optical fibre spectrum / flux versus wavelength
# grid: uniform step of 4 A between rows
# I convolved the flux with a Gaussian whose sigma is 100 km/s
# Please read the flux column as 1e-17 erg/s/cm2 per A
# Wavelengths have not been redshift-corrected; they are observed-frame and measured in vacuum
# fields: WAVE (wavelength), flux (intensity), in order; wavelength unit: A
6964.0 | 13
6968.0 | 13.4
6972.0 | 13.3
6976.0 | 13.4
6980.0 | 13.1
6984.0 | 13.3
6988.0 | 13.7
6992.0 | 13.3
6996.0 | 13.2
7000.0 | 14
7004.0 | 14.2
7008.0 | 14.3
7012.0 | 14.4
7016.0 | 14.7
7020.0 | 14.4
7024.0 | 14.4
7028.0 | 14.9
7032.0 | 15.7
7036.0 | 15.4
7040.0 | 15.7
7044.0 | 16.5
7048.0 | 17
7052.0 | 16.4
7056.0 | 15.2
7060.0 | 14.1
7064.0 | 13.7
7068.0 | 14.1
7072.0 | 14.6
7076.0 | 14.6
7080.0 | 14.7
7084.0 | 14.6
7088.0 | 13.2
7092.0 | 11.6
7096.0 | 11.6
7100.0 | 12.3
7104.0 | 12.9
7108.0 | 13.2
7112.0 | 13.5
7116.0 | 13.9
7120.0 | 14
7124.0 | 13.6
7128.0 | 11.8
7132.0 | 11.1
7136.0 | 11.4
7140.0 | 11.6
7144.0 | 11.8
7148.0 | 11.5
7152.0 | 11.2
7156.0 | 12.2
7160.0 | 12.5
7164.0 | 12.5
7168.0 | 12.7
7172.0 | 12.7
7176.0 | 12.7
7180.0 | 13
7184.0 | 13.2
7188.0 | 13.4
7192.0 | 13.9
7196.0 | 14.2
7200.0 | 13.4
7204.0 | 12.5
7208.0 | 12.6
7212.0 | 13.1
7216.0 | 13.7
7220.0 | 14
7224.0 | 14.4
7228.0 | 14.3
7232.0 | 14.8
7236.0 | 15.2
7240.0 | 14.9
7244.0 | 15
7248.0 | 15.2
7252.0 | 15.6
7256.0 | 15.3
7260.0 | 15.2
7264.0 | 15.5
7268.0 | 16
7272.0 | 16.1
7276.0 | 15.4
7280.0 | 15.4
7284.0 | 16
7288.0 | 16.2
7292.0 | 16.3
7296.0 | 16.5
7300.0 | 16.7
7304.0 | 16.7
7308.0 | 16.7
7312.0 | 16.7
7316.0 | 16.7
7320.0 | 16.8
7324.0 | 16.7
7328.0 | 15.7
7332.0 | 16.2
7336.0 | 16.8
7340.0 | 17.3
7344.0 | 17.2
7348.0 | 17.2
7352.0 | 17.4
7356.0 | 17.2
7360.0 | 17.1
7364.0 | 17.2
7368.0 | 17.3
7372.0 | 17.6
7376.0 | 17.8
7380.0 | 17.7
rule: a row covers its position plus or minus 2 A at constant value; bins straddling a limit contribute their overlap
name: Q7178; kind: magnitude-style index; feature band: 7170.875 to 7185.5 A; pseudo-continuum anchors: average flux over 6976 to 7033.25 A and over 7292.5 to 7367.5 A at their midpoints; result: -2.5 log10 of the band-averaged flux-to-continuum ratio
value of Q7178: 0.202 mag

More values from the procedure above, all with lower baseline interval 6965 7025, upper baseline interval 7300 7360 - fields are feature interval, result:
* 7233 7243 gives 0.07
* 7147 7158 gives 0.29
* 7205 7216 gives 0.21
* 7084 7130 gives 0.14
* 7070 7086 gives -0.01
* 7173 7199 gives 0.16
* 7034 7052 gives -0.14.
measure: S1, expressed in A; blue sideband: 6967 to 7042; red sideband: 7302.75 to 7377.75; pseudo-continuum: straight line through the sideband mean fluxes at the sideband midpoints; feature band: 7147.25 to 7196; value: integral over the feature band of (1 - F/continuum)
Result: 8.9 A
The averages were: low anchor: 14.2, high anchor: 17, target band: 12.7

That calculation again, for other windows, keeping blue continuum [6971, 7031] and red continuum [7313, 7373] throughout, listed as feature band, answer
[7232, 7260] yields 1.6 A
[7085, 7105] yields 3.2 A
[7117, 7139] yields 3.9 A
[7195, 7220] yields 3.9 A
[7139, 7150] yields 2.6 A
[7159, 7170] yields 2.0 A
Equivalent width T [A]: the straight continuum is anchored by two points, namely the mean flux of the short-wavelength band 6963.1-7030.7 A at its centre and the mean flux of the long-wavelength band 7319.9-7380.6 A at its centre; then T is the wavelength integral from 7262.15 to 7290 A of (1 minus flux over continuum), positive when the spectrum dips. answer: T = 1.0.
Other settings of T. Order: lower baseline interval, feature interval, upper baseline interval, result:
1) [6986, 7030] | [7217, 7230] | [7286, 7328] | 1.38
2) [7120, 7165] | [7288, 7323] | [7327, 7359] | -1.35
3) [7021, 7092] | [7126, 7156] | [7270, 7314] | 7.49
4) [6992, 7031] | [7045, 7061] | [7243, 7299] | -1.47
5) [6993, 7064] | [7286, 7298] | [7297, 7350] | 0.14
